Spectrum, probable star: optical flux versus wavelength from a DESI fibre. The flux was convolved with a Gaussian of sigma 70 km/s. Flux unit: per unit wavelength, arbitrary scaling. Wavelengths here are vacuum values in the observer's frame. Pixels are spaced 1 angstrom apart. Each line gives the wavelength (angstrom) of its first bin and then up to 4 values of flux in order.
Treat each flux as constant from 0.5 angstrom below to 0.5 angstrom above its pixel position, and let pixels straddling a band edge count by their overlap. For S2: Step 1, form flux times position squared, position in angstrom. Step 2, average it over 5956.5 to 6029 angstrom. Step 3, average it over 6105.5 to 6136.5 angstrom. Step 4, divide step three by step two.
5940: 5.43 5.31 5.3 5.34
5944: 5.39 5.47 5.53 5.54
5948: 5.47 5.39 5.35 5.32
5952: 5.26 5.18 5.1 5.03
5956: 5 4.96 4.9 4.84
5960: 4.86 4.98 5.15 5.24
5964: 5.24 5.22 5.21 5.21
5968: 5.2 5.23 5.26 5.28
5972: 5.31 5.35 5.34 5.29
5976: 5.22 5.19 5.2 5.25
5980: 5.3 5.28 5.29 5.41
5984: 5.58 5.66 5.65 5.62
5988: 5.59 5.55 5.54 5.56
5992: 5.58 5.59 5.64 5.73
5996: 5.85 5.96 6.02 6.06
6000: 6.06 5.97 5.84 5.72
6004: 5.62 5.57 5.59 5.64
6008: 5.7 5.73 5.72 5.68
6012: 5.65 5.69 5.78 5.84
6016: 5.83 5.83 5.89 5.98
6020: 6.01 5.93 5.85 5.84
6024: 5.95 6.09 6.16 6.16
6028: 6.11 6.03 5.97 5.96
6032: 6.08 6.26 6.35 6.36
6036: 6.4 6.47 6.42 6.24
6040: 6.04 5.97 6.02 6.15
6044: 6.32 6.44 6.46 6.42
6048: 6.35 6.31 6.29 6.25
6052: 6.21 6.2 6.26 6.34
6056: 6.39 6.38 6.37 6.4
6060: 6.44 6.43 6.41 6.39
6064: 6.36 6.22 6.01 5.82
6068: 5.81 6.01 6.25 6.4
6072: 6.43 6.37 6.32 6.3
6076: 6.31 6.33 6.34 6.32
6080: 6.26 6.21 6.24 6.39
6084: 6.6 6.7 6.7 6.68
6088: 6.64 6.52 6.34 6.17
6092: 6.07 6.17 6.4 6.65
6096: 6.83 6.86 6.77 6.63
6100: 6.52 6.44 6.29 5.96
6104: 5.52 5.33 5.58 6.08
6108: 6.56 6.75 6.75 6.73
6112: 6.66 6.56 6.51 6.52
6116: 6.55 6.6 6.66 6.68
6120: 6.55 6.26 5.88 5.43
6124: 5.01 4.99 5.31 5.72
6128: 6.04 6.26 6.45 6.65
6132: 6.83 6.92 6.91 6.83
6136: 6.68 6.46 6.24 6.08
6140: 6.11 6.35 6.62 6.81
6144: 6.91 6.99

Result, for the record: 1.18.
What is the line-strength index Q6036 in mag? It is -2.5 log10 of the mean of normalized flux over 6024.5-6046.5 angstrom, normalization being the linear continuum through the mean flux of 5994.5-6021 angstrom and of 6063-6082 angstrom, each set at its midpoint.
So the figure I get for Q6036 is -0.04 mag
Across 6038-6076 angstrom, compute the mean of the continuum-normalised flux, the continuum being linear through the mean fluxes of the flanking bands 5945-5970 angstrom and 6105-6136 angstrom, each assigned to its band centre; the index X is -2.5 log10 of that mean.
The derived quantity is -0.07 mag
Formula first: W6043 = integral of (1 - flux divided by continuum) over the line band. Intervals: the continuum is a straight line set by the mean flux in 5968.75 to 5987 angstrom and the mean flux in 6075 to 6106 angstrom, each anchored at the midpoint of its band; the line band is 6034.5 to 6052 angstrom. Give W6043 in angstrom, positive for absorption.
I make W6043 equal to -1.0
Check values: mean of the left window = 5.35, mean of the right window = 6.36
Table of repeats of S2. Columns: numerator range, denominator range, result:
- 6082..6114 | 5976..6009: 1.18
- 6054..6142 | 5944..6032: 1.18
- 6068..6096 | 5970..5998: 1.20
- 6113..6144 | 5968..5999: 1.21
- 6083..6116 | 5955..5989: 1.28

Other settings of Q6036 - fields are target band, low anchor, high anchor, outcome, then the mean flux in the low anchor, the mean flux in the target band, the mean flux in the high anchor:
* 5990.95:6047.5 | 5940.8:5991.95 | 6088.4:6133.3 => -0.06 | 5.3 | 5.96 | 6.29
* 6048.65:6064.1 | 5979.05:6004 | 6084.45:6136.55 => -0.05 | 5.66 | 6.34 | 6.35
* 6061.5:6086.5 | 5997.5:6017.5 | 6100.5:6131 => -0.05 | 5.78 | 6.3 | 6.16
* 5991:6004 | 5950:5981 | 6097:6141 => -0.08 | 5.18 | 5.82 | 6.29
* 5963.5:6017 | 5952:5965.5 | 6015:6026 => -0.01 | 5.06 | 5.55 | 5.93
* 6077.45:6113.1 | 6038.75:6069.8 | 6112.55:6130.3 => -0.04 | 6.25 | 6.39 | 6.1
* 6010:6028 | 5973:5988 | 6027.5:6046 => 0.01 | 5.38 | 5.89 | 6.21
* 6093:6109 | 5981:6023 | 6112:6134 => -0.03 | 5.73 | 6.3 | 6.23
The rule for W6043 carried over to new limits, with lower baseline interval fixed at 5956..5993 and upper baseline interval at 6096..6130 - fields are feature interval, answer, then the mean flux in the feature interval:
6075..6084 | -0.5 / 6.32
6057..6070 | -0.7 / 6.23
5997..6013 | -0.8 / 5.77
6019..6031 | -0.8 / 6.01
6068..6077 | -0.5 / 6.27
